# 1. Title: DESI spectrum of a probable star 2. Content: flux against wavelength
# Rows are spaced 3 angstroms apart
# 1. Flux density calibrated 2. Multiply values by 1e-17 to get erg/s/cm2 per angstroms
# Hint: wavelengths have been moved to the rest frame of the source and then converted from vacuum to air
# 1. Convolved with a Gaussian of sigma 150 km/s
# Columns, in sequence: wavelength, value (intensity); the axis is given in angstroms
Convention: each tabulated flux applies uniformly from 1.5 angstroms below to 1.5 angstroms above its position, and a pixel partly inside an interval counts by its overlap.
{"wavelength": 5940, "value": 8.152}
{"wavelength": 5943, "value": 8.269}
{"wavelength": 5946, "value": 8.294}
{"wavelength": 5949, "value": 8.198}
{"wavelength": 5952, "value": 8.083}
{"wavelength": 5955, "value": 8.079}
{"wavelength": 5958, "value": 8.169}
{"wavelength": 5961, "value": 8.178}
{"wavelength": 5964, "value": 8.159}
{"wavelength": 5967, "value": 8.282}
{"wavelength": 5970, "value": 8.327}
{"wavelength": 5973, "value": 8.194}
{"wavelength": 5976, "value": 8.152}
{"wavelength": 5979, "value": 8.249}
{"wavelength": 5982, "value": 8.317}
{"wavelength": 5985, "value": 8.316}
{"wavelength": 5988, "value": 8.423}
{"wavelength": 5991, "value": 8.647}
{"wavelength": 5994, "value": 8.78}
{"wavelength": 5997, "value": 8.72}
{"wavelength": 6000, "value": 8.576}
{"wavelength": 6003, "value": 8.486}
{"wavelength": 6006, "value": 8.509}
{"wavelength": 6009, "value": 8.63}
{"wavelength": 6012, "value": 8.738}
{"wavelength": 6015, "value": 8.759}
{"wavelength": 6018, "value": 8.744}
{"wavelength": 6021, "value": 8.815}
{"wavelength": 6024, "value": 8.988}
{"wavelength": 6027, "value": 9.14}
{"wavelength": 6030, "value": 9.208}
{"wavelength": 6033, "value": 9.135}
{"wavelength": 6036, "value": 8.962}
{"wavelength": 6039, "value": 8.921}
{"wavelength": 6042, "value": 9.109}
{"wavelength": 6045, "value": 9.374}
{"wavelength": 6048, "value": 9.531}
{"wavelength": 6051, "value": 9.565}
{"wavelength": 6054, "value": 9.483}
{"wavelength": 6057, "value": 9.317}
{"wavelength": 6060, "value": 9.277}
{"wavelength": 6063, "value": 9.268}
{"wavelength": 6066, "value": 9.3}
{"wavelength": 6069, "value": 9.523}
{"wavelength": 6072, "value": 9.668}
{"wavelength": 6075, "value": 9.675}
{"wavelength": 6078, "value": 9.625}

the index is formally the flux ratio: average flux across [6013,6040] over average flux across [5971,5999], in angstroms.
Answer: 1.06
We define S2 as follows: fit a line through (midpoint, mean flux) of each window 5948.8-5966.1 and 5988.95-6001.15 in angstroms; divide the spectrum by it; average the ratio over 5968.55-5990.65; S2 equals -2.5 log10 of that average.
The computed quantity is 0.020 mag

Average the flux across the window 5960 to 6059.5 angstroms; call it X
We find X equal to 8.76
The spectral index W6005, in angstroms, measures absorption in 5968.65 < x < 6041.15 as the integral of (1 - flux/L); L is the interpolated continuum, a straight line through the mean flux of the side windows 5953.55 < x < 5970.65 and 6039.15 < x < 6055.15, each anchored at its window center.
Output 1.03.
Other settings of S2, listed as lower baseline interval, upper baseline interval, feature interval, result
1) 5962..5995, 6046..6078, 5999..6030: 0.008 mag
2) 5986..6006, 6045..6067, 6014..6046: 0.004 mag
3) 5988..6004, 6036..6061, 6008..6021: 0.016 mag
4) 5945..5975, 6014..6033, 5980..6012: 0.011 mag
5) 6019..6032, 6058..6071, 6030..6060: -0.008 mag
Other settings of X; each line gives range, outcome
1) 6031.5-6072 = 9.3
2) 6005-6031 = 8.84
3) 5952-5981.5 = 8.2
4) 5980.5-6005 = 8.53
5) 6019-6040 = 9.02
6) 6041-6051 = 9.38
